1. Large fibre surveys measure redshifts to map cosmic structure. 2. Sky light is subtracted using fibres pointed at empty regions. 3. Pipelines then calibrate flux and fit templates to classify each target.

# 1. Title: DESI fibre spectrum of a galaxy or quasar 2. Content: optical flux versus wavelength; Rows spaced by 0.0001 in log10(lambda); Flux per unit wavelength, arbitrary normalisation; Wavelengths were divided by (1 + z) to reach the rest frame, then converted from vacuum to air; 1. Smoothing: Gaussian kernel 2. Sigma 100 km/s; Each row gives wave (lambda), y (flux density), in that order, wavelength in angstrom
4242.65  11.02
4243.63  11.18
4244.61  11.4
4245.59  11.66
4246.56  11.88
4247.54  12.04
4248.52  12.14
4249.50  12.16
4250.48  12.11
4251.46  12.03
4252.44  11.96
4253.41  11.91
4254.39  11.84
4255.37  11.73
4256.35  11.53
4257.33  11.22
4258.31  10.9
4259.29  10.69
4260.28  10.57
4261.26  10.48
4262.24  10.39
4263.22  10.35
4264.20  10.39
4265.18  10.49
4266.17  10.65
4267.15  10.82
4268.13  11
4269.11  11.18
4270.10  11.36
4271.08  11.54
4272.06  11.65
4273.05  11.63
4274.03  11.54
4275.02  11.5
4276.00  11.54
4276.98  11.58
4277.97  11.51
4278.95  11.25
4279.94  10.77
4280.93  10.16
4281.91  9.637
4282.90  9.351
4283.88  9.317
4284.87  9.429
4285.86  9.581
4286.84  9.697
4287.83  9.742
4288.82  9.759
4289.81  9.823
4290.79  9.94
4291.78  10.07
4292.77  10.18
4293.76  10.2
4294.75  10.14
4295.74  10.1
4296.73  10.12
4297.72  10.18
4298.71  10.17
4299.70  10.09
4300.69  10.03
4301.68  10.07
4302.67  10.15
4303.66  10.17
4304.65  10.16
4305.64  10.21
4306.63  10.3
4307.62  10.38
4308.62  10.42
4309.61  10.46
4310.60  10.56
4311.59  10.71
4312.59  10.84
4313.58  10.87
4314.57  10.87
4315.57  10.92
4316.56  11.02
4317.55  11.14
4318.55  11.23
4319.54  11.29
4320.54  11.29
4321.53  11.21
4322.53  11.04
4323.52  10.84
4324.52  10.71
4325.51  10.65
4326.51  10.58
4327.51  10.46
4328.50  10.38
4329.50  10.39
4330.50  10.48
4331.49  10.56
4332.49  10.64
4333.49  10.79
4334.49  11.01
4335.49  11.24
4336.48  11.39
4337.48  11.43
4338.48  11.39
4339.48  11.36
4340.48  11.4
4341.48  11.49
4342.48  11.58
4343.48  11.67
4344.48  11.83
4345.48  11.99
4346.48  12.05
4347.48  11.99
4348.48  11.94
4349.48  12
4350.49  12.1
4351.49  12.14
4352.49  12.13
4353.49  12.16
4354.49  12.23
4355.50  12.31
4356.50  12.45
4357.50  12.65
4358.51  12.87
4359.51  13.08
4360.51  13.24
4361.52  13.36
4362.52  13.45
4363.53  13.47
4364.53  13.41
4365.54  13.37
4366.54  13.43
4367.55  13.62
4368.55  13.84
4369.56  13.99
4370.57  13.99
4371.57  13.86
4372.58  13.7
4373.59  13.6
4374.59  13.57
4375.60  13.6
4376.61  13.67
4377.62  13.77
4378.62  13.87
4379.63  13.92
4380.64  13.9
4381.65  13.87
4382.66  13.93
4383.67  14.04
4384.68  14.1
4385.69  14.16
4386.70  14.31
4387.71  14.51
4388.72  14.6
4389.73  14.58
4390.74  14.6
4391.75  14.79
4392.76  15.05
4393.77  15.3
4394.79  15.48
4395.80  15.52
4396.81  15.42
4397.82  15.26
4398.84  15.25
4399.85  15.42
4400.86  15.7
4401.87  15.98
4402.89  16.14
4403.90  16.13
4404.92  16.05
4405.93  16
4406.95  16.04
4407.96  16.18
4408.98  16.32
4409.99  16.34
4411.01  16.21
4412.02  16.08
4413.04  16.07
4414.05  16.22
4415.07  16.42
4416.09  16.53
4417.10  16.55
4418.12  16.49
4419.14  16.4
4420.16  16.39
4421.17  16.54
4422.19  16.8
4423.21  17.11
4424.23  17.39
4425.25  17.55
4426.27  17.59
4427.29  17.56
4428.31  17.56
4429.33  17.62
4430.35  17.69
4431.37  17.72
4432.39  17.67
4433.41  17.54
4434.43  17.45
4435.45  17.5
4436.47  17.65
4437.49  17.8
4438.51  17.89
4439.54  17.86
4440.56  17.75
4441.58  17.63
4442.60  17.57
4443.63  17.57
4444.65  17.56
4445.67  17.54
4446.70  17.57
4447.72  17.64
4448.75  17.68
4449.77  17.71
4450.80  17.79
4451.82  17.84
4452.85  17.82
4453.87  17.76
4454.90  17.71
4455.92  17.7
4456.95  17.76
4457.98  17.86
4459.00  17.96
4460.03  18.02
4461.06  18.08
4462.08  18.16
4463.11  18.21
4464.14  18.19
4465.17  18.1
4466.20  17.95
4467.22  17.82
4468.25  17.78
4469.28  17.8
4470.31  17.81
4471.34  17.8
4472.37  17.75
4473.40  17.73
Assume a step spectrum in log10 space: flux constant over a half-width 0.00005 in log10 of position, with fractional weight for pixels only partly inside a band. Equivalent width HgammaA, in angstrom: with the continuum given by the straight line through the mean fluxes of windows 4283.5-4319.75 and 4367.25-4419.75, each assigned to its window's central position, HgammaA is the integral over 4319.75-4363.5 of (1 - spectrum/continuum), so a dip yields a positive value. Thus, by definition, 2.5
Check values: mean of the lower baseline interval 10.3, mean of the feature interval 11.6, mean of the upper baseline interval 15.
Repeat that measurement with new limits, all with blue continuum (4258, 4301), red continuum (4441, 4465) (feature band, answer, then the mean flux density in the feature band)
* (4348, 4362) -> 1.2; 12.5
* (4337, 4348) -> 1.2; 11.7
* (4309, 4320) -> 1.0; 10.9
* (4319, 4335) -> 2.2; 10.8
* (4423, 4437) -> -0.6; 17.6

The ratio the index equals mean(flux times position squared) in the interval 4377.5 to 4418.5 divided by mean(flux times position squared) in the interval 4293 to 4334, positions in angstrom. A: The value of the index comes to 1.51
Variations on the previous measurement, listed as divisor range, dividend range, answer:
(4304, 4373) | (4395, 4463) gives 1.52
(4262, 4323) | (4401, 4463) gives 1.74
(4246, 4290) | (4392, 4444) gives 1.63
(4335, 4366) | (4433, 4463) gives 1.52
